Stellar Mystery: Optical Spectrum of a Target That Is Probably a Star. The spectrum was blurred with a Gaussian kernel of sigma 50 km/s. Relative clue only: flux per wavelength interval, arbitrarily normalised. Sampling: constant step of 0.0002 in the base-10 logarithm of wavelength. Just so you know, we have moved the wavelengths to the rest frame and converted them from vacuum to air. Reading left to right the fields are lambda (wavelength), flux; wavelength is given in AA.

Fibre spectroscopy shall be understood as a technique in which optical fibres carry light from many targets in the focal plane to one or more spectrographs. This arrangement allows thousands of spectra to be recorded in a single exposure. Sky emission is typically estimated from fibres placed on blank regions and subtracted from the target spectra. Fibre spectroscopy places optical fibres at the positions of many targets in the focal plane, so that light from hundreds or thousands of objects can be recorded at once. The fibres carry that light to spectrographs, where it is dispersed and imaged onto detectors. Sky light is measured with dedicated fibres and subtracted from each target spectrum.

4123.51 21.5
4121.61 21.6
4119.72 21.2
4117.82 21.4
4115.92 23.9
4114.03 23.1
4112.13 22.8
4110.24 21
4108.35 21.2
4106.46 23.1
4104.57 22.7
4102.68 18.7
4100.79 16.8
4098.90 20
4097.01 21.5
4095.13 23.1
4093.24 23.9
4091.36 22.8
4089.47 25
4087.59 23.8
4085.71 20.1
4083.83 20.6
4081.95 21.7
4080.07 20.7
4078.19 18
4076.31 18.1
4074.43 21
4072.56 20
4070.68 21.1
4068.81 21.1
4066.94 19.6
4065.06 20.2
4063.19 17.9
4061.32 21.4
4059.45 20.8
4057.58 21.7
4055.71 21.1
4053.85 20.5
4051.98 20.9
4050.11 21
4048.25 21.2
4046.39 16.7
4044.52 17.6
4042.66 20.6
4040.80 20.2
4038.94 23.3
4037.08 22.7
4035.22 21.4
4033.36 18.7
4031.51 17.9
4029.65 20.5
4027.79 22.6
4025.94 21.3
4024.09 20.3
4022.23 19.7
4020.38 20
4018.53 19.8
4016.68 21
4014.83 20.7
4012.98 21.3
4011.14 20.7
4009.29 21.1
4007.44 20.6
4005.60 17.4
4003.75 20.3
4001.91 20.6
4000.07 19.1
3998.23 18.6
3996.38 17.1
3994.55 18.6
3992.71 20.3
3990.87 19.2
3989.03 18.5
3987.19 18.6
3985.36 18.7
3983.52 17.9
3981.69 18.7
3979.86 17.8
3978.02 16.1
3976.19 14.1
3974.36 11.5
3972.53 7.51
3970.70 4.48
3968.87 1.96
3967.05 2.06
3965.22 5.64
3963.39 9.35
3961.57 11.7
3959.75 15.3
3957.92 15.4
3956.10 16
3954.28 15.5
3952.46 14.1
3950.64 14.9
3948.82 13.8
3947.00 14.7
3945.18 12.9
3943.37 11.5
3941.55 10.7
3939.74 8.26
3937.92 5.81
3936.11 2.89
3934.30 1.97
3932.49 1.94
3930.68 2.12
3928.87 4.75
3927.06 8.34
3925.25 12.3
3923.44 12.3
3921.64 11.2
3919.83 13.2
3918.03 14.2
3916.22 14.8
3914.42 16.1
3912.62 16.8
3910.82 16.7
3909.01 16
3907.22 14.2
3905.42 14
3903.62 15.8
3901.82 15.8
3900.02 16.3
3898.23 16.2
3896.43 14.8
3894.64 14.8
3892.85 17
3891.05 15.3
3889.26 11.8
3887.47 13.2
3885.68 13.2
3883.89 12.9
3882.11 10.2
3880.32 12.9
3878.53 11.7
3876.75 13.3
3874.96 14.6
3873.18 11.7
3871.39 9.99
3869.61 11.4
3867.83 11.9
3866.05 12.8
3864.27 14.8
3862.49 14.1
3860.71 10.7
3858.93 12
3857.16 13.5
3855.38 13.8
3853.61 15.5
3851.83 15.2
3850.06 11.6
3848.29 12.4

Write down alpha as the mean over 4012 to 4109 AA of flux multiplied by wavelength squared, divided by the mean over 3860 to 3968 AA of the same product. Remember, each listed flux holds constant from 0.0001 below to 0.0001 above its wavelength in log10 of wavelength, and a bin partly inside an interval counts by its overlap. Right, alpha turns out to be 1.8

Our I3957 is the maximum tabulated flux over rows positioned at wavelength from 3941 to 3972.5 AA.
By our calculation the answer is 16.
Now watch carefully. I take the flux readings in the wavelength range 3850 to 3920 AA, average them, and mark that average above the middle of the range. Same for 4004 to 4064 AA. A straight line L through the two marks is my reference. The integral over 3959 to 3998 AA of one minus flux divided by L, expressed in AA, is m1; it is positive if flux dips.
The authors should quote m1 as 9.6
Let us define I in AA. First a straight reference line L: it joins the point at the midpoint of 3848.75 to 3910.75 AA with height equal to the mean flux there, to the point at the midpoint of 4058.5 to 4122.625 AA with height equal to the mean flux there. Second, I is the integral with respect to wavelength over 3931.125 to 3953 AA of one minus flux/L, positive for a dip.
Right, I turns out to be 9.2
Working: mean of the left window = 13.7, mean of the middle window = 9.23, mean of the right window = 21.2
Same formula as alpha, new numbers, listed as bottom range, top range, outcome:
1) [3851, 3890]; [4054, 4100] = 1.83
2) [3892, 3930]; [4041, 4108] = 1.61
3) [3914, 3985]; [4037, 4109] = 2.03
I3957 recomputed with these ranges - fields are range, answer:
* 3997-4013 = 21.3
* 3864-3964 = 17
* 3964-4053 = 23.3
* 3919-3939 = 13.2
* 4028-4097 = 25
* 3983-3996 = 20.3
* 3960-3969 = 11.7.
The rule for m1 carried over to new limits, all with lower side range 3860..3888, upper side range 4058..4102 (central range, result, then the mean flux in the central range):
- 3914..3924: 0.5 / 13.6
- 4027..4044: -1.6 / 20.8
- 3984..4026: -4.4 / 19.7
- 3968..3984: 4.4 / 12.1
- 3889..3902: -2.0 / 15.4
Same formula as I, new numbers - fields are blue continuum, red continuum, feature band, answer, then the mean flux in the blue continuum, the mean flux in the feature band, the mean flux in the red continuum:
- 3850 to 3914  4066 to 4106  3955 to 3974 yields 8.6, 13.8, 9.08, 21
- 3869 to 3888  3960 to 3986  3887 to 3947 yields -0.2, 12.3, 12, 11.3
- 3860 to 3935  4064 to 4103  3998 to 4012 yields -2.0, 12.6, 19.9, 20.9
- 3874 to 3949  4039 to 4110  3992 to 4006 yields -1.9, 12.1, 19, 20.8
